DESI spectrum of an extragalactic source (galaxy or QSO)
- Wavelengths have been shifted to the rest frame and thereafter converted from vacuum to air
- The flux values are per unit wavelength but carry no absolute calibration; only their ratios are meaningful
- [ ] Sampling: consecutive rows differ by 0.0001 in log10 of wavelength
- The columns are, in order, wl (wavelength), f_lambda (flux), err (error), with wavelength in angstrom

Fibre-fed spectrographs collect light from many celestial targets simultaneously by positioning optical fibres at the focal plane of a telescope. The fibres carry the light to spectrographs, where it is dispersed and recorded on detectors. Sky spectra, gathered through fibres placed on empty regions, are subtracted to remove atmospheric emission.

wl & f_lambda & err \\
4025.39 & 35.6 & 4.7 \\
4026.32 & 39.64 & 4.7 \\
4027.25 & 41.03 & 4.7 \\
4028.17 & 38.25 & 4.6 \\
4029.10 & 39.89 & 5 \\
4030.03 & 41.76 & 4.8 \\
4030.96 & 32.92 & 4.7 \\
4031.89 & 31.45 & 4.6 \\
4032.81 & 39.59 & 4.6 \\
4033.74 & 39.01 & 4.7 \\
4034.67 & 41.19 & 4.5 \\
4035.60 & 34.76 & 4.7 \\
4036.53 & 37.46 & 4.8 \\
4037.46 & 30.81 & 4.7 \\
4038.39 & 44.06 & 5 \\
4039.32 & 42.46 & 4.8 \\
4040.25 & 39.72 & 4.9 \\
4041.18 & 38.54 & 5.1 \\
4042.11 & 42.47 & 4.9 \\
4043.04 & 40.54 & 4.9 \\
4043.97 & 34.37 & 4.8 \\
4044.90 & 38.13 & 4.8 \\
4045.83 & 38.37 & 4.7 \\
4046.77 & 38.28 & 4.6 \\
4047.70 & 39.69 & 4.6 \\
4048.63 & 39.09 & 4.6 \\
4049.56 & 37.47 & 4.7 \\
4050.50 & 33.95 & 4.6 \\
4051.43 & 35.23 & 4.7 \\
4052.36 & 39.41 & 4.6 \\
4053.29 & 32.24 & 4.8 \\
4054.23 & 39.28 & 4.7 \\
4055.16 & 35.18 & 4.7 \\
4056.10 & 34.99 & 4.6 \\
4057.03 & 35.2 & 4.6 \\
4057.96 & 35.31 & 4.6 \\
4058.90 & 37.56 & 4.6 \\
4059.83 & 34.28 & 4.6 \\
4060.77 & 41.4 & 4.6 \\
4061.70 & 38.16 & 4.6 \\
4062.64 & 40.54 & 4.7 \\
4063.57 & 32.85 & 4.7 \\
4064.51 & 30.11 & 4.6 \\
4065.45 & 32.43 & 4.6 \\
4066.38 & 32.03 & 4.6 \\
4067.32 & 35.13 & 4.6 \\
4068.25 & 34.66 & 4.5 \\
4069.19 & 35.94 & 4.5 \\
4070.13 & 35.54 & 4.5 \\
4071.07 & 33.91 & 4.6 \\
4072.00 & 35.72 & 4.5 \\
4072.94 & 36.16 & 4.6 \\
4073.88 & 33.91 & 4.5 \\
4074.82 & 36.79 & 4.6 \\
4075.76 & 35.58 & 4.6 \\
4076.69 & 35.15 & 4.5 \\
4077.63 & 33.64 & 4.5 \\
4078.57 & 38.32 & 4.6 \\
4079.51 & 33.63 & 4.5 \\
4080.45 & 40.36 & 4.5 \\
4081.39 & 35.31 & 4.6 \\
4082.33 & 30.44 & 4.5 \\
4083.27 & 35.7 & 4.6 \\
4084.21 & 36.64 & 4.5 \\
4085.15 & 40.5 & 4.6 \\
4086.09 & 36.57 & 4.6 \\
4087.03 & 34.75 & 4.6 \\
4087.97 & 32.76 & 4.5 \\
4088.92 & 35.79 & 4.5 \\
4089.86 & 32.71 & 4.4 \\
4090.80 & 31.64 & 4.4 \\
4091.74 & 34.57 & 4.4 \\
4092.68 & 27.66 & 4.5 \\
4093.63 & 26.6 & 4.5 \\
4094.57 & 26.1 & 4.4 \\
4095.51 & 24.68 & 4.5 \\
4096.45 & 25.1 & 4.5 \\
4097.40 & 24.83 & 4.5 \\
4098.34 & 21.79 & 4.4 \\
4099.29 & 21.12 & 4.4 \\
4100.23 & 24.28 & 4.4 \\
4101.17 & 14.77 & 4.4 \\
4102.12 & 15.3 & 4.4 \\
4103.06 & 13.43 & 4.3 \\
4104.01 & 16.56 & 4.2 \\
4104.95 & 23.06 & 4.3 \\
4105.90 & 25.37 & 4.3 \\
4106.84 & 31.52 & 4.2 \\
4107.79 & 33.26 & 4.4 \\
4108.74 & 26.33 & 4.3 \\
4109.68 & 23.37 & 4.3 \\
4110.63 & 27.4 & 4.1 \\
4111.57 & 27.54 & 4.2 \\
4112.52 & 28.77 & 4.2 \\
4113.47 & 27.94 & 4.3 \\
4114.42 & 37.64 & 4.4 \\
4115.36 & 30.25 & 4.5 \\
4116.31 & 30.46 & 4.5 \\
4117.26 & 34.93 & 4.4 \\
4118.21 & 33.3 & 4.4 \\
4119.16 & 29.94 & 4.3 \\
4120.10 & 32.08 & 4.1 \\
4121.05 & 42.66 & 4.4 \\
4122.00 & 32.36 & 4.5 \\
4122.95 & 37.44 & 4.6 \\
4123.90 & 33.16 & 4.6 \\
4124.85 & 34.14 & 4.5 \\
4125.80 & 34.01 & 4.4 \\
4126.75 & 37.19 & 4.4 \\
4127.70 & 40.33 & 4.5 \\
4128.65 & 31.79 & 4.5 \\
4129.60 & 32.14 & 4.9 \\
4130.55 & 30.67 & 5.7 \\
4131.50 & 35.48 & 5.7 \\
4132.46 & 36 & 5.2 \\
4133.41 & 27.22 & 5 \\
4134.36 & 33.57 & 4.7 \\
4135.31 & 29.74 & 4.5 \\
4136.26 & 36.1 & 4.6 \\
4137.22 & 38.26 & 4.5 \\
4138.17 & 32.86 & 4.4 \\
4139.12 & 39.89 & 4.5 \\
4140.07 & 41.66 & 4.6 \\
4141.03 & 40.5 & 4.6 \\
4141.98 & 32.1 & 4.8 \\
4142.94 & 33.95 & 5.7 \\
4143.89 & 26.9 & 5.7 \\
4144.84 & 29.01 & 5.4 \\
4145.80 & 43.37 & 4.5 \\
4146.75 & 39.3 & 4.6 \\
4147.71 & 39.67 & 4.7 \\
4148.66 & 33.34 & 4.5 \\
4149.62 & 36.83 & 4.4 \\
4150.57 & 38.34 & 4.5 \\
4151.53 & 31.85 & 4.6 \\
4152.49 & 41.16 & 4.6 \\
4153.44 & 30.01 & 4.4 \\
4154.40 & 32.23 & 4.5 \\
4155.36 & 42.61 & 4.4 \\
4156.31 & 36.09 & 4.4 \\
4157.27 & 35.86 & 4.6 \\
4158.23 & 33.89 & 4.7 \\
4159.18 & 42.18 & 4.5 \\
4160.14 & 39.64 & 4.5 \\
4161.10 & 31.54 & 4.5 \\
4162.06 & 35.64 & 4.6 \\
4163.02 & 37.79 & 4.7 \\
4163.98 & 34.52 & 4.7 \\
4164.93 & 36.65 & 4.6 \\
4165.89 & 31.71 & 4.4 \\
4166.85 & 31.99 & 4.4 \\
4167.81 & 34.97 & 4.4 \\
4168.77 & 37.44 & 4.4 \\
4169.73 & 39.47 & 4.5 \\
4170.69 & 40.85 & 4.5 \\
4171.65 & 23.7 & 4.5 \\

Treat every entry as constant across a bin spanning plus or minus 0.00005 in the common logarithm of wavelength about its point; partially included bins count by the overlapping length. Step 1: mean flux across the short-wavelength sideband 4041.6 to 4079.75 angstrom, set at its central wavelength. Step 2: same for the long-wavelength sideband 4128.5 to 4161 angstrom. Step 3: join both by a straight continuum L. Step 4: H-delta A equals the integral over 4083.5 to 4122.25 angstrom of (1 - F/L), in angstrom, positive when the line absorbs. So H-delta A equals 7.7 angstrom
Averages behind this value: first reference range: 36.2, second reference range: 35.4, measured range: 28.7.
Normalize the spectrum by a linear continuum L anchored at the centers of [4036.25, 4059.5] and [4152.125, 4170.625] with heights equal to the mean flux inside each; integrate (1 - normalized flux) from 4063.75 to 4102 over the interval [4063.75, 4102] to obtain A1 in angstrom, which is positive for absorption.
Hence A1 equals 5.4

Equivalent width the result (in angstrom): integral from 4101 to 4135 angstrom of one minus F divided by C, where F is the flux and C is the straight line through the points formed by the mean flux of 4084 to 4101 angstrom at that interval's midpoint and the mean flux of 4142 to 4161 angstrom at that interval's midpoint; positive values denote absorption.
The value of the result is 2.3 angstrom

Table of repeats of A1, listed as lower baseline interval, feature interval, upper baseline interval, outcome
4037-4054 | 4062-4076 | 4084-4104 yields -0.8 angstrom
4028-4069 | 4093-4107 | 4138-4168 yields 5.5 angstrom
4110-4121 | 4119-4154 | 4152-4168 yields -1.7 angstrom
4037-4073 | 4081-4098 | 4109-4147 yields 1.7 angstrom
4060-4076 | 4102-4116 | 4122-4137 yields 3.3 angstrom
